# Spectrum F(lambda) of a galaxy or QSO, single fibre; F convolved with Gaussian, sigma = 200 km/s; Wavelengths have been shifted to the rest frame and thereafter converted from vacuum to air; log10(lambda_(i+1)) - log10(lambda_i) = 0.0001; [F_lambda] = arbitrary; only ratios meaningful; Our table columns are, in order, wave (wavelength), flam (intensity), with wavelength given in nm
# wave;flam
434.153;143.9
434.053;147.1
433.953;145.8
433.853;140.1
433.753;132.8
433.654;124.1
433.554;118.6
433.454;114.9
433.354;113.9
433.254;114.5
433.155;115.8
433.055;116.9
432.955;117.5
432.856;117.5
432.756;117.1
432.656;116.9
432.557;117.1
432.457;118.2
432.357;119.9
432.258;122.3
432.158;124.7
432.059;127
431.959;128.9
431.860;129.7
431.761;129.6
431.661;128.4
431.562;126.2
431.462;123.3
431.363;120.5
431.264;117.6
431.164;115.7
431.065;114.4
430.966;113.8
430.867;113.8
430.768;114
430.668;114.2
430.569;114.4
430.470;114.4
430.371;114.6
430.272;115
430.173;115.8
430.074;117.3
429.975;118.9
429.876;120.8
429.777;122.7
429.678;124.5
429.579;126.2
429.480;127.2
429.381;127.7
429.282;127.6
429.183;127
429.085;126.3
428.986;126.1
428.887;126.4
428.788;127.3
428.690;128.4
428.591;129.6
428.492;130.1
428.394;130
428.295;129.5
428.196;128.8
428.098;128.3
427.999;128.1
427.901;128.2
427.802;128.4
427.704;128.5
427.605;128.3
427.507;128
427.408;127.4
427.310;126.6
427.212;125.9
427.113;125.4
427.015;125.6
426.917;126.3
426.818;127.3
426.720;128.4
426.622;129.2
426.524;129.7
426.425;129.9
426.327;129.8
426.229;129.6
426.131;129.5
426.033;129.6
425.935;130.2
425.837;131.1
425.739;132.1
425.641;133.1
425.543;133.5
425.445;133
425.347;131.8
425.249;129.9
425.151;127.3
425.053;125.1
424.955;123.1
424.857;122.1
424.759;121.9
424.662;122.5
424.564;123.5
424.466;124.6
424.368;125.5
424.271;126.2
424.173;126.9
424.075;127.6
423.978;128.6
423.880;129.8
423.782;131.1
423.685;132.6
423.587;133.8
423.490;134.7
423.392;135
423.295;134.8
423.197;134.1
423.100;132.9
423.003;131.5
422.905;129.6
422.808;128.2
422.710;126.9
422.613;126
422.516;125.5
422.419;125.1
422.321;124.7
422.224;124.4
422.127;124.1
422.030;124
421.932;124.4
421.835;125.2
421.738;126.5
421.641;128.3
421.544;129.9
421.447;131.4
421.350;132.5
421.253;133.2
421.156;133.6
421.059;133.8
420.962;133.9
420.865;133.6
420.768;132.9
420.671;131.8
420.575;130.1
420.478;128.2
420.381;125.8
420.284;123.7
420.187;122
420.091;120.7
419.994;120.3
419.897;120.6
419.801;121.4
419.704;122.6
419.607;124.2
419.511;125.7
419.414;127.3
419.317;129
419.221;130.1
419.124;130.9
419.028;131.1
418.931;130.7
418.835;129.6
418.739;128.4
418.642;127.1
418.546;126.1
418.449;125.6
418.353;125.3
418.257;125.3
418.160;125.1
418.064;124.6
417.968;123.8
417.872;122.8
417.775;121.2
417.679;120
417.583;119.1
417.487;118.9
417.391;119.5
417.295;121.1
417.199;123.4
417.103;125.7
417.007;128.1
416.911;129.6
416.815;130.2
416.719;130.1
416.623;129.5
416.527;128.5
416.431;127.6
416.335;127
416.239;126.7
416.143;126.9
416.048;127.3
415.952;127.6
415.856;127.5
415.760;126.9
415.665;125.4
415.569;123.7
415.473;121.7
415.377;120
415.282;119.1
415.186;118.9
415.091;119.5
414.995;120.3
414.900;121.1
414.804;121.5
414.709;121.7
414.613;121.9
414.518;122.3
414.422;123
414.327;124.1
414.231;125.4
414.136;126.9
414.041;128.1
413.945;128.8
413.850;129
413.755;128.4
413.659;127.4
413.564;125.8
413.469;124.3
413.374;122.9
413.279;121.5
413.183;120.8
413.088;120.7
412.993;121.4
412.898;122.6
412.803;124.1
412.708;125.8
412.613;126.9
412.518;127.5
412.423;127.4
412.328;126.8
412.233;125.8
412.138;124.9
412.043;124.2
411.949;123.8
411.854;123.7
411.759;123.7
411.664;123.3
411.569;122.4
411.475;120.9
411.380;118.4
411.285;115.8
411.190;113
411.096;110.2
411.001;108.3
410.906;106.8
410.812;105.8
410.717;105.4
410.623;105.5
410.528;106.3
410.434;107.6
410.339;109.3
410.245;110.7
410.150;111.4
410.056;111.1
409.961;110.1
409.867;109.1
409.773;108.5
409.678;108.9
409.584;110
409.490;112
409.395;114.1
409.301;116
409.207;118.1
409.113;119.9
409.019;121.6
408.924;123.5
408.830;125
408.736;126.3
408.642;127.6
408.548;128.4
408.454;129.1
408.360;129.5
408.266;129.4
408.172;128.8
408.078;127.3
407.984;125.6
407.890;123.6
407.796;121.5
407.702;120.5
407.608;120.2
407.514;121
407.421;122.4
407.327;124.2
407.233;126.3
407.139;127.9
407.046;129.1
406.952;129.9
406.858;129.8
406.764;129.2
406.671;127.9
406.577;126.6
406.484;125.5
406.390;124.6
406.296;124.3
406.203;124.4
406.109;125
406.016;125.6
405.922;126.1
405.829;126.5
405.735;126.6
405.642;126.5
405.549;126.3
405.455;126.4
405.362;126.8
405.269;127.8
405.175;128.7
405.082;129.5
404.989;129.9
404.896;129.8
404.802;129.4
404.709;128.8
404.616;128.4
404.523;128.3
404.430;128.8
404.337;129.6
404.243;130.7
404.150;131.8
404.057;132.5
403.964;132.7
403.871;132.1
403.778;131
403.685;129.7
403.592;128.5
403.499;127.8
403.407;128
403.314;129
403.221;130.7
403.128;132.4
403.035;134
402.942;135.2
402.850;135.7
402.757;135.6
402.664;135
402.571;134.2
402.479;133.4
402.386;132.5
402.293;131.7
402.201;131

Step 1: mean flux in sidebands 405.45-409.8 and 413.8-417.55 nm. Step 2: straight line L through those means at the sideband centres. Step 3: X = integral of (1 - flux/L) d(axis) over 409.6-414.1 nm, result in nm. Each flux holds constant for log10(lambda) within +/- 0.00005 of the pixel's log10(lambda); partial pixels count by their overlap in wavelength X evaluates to 0.21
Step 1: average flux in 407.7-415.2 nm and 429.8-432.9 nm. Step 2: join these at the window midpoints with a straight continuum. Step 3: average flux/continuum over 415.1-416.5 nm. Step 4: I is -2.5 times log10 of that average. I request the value -0.04 mag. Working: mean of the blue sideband 120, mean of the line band 125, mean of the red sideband 119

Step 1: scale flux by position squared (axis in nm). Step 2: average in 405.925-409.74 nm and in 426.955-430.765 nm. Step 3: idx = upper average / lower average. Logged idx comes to 1.11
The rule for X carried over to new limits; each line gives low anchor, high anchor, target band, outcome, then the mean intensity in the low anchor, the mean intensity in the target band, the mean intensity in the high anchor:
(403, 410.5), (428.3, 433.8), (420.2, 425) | -0.235 nm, 124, 129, 121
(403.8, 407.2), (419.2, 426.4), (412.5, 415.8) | 0.117 nm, 128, 124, 128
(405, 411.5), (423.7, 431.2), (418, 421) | -0.082 nm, 121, 127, 126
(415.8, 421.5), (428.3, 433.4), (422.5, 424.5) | -0.085 nm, 127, 130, 121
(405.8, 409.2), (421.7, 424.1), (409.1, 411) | 0.241 nm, 126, 110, 129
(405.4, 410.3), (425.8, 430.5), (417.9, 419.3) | -0.032 nm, 122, 127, 126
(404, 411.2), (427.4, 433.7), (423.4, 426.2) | -0.149 nm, 122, 129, 122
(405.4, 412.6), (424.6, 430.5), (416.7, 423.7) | -0.167 nm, 121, 127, 127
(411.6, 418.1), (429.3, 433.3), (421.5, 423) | -0.048 nm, 124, 126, 120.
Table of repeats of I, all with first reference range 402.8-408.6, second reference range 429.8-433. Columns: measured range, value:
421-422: -0.06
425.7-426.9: -0.07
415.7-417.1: -0.03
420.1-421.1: -0.05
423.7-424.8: -0.04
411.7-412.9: 0.00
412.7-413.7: 0.02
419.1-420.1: -0.01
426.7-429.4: -0.06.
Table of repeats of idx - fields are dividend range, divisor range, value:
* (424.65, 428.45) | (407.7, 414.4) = 1.15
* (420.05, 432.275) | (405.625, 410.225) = 1.13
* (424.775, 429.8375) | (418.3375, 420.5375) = 1.06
